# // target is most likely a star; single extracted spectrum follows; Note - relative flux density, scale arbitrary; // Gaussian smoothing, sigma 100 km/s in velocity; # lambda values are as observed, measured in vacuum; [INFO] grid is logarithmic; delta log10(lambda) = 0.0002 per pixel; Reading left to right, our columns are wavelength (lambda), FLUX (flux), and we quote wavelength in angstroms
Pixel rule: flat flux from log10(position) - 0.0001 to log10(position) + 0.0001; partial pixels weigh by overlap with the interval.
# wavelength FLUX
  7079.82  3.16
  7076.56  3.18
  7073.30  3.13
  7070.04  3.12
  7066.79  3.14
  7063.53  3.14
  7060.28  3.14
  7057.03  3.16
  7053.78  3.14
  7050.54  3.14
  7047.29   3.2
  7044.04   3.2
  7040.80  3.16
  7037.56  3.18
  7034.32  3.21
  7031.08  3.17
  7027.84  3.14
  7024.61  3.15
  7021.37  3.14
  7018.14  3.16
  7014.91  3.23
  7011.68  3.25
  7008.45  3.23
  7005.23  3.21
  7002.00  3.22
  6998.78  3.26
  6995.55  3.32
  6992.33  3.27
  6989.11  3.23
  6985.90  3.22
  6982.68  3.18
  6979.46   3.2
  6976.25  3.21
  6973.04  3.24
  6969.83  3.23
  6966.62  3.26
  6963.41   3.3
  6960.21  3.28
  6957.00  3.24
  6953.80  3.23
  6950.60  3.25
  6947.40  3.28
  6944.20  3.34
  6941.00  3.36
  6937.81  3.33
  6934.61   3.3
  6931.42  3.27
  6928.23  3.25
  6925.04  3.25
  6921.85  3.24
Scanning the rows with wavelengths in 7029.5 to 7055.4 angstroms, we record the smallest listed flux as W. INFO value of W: 3.14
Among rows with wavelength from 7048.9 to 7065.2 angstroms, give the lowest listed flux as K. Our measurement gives 3.14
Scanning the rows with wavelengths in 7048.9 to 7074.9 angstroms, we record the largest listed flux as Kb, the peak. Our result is 3.16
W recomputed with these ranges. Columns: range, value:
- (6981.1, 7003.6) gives 3.18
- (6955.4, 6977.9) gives 3.21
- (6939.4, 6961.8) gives 3.23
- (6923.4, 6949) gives 3.25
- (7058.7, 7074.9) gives 3.12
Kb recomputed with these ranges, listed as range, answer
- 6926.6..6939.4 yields 3.33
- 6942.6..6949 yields 3.34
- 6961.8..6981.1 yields 3.3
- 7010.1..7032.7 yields 3.25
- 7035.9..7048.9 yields 3.2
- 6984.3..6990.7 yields 3.23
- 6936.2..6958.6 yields 3.36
